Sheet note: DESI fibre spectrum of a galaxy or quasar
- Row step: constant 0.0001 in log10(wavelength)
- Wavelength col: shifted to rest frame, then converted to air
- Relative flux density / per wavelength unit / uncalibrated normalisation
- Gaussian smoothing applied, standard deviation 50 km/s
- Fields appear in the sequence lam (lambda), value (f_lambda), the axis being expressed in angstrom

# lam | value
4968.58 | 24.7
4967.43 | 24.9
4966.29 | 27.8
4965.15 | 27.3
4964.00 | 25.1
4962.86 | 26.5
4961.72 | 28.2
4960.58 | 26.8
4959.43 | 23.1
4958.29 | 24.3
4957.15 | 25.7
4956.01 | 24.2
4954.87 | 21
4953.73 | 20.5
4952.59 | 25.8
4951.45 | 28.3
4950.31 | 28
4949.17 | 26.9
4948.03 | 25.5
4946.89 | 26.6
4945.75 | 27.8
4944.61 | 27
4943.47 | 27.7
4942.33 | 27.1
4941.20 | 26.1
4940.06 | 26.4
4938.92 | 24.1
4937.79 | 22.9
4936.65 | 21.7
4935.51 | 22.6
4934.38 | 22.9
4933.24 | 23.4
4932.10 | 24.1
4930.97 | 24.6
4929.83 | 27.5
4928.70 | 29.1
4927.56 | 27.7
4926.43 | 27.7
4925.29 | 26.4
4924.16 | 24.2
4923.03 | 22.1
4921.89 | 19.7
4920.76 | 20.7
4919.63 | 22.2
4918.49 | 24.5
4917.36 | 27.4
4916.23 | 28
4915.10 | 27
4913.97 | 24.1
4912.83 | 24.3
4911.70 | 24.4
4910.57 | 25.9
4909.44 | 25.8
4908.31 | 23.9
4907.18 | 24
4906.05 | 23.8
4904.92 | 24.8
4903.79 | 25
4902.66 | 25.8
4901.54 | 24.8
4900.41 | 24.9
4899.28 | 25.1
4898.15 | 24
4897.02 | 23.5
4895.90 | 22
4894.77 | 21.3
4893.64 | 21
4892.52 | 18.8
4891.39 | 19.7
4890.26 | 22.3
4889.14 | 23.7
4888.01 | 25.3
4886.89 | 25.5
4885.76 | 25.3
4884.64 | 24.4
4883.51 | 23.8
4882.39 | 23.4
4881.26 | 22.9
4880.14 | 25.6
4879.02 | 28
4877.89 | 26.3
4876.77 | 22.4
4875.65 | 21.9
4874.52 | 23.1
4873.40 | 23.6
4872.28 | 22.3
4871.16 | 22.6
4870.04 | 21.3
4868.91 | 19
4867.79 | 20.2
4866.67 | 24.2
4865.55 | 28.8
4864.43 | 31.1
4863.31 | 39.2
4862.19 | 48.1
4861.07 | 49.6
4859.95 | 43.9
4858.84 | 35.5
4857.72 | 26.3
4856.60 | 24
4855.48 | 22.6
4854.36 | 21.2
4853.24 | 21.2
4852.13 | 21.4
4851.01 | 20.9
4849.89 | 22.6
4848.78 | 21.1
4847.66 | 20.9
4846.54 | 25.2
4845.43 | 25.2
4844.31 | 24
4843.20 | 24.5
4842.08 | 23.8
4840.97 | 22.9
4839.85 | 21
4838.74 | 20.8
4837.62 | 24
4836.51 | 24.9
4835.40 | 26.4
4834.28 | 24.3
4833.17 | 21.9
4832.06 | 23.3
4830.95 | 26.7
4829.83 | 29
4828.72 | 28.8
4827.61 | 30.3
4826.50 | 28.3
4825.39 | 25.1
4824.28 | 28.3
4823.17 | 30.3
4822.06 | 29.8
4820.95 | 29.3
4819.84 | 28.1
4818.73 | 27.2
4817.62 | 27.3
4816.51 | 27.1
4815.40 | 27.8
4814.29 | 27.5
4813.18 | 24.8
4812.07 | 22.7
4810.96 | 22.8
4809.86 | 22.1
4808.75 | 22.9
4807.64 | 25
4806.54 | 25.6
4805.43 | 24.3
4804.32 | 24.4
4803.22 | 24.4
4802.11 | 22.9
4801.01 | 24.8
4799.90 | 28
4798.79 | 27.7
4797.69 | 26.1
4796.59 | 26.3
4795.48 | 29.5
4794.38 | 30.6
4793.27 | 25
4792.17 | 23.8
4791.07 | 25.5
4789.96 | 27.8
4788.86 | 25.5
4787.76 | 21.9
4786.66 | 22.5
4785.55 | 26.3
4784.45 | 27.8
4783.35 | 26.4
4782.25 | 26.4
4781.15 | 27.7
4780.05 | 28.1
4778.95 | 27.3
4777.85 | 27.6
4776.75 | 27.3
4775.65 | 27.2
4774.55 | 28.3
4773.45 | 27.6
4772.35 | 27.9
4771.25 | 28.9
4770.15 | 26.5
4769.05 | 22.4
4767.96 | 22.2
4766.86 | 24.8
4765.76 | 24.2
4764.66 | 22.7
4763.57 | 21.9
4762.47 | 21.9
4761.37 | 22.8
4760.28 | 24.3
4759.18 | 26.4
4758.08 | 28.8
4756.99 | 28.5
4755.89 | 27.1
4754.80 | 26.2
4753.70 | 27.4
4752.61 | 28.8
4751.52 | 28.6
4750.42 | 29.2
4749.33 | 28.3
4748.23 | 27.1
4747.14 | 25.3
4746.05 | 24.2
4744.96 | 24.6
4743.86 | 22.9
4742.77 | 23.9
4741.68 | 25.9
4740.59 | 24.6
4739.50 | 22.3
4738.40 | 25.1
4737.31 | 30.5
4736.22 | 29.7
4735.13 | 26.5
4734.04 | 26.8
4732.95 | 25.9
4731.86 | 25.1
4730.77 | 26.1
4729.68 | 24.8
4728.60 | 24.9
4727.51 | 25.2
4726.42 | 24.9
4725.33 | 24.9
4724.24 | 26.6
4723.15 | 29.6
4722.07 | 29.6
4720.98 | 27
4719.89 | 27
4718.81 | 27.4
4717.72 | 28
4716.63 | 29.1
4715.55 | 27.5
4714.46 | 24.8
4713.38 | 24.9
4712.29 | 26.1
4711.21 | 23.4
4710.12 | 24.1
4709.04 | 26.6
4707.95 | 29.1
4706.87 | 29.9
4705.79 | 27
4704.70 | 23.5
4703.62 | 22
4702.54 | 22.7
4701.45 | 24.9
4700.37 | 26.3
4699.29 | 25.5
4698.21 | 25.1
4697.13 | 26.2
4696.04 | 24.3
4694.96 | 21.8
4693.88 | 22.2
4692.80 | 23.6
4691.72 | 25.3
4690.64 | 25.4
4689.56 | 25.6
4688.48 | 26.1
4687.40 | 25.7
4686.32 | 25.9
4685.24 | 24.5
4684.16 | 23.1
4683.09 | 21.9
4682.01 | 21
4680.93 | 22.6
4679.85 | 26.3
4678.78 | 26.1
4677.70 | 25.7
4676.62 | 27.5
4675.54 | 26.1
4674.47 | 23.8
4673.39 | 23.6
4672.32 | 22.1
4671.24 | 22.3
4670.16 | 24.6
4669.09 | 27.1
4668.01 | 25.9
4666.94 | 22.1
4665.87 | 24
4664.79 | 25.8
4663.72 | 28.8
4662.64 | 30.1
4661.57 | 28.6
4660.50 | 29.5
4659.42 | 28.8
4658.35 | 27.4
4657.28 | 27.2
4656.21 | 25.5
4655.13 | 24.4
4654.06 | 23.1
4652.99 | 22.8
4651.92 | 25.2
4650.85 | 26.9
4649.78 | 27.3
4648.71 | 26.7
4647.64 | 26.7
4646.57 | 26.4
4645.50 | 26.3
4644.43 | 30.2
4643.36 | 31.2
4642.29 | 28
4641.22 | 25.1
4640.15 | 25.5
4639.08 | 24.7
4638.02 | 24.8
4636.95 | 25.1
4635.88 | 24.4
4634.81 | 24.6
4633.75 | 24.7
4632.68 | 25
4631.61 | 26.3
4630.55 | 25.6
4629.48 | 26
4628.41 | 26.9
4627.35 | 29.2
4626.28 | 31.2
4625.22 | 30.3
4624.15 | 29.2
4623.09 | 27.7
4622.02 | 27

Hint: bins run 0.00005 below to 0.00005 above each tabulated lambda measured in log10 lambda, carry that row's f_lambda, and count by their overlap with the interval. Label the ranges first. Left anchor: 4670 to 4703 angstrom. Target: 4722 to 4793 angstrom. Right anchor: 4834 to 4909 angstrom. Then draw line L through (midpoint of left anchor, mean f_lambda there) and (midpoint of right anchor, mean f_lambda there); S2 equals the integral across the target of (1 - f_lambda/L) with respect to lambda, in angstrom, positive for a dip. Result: -3.9 angstrom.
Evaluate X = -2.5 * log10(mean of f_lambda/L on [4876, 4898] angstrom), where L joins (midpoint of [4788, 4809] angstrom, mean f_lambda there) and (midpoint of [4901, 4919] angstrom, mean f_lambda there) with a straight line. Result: 0.09 mag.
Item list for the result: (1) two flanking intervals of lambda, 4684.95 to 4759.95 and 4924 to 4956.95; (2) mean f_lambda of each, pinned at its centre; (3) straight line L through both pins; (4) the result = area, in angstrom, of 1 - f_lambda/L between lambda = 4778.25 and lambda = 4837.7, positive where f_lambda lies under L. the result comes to -0.9 angstrom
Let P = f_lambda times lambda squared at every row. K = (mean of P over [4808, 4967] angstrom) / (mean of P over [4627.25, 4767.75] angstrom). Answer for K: 1.1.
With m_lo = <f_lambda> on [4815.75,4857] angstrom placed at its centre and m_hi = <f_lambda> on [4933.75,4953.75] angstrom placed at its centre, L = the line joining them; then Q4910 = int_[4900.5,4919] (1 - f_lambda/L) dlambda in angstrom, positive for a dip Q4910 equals 0.1 angstrom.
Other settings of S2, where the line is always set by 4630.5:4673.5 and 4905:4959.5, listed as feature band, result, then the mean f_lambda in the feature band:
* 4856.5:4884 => -3.0 angstrom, 28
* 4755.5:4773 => 0.4 angstrom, 25.1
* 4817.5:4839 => -1.2 angstrom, 26.8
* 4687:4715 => 0.8 angstrom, 25.1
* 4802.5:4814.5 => 0.6 angstrom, 24.1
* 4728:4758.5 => -0.9 angstrom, 26.4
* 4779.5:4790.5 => -0.2 angstrom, 26.1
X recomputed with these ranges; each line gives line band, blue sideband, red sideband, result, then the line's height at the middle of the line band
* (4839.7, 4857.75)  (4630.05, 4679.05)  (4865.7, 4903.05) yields 0.04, 23.7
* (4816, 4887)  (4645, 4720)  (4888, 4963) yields -0.05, 24.9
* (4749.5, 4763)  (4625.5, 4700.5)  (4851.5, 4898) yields -0.04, 25.7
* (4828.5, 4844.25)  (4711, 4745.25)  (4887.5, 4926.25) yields 0.02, 24.8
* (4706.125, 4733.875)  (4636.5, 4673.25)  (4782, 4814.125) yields -0.03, 25.8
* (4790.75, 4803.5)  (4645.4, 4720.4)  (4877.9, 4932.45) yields -0.06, 24.9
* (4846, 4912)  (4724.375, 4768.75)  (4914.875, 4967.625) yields 0.01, 25.4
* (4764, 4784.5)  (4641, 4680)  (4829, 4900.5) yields -0.03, 25.6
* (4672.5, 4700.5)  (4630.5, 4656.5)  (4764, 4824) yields 0.06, 25.9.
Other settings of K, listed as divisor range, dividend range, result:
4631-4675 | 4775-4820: 1.06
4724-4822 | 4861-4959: 1.02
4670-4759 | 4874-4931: 1.02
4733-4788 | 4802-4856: 0.98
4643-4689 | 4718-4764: 1.05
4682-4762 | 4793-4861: 1.05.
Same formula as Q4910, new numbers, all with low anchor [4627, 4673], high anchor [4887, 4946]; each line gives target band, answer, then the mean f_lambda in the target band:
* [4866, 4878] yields 1.1 angstrom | 22.4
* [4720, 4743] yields -0.6 angstrom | 26.2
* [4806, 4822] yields -0.5 angstrom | 25.9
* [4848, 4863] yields -2.6 angstrom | 29.2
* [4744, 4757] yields -0.7 angstrom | 26.9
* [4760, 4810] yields -0.7 angstrom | 25.6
